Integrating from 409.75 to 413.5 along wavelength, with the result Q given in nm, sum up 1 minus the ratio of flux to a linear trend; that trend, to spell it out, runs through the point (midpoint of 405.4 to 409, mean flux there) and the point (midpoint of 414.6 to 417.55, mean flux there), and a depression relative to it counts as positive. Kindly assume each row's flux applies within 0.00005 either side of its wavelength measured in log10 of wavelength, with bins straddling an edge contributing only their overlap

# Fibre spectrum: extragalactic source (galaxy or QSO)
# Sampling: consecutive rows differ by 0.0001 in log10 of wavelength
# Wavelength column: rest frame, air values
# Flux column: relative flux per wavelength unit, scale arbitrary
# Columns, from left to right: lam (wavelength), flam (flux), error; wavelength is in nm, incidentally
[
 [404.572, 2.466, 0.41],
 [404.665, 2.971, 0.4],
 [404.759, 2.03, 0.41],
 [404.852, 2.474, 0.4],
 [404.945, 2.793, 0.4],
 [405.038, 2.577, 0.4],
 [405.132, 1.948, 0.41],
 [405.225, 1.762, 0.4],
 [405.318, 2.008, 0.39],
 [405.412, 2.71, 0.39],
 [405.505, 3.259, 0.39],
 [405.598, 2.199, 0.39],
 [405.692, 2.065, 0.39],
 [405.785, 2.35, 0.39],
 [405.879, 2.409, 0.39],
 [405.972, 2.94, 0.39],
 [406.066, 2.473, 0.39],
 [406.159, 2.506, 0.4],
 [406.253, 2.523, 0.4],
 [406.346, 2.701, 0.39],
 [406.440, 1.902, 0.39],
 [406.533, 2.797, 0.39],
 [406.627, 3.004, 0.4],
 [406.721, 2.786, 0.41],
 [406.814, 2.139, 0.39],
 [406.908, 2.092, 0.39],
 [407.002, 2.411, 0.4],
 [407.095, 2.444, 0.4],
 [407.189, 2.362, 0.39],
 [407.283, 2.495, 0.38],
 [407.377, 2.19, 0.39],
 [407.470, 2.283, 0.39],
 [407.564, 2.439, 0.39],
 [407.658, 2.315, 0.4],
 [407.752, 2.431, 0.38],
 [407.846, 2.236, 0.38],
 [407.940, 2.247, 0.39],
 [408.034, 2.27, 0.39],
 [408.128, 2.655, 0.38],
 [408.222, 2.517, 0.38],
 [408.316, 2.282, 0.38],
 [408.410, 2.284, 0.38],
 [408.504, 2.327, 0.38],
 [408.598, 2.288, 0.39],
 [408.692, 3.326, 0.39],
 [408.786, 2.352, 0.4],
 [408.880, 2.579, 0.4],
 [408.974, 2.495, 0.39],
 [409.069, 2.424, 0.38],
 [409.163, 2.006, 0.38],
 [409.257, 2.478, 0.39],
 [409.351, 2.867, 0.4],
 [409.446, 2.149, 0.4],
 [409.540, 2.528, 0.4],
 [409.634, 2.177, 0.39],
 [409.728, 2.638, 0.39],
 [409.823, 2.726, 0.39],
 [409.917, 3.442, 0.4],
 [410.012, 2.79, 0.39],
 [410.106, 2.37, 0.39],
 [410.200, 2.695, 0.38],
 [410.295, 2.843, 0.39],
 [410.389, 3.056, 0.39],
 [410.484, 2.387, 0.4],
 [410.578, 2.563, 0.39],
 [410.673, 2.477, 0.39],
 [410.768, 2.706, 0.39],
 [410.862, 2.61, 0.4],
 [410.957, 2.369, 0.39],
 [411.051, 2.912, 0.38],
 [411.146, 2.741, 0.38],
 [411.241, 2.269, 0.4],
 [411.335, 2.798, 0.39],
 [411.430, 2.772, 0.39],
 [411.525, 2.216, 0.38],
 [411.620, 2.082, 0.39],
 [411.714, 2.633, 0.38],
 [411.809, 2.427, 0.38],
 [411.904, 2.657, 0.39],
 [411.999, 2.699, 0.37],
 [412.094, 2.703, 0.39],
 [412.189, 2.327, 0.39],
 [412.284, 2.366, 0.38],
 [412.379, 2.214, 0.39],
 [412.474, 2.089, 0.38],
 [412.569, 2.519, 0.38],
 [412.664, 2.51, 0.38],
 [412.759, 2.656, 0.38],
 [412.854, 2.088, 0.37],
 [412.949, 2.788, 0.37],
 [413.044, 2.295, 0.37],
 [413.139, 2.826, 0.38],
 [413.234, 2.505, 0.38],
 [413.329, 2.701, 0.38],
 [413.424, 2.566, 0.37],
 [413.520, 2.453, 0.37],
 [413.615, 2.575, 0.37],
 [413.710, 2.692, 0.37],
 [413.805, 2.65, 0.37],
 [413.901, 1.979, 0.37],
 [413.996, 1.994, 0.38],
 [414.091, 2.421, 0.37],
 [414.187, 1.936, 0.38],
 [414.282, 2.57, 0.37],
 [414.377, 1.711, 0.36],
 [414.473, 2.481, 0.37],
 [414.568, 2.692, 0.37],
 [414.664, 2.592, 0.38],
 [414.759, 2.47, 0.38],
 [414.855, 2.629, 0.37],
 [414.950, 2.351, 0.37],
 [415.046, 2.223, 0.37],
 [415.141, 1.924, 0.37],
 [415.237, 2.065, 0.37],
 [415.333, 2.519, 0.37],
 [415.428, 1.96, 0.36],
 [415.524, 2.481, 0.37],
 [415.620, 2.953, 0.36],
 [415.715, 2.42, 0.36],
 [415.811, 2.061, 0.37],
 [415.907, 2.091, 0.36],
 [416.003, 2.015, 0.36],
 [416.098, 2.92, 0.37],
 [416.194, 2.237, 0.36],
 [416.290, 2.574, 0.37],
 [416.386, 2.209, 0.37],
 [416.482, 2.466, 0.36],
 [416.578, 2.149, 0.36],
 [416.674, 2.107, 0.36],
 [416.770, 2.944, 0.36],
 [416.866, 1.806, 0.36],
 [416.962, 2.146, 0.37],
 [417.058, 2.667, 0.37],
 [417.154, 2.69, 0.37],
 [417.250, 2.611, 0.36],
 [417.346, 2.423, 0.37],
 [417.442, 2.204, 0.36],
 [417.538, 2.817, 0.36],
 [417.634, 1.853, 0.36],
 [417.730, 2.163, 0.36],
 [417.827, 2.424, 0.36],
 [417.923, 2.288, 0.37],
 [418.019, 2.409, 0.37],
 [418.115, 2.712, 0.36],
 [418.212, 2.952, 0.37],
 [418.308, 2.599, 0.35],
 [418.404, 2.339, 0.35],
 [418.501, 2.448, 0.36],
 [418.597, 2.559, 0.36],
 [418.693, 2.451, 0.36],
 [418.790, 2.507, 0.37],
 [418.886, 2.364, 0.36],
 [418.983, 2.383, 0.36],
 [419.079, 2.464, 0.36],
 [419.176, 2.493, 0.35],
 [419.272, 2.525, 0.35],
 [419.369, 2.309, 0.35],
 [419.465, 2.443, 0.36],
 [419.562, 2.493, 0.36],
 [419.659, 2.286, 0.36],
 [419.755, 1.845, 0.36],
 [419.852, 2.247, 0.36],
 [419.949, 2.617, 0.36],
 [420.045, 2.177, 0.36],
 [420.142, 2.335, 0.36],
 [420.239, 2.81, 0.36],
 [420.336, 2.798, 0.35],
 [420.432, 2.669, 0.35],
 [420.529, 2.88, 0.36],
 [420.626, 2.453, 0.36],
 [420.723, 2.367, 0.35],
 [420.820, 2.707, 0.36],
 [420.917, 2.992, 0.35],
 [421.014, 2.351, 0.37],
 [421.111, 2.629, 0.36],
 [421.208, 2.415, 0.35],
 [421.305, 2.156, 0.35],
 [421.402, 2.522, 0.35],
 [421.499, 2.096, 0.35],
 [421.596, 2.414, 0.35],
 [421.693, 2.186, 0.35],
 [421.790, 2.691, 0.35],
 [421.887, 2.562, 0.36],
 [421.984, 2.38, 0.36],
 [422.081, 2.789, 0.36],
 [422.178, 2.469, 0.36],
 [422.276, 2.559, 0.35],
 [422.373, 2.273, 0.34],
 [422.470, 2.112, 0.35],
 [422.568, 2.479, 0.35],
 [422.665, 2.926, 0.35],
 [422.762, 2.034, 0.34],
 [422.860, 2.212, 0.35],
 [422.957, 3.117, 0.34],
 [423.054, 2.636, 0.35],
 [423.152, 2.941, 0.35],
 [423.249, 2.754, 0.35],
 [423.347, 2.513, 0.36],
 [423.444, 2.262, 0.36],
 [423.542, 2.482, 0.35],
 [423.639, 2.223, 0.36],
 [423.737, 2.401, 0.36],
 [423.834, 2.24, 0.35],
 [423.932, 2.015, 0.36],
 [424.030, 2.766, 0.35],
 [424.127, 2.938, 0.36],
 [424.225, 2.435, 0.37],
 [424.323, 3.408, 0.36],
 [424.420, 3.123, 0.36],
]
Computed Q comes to -0.24 nm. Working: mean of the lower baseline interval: 2.46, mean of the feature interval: 2.57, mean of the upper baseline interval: 2.37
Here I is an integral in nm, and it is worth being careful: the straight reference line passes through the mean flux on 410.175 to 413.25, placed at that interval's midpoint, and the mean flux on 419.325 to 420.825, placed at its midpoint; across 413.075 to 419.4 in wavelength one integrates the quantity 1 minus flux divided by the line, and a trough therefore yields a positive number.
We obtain 0.23 nm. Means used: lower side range 2.54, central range 2.4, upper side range 2.46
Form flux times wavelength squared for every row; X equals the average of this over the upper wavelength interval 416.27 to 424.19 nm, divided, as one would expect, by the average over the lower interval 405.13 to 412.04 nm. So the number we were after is 1.0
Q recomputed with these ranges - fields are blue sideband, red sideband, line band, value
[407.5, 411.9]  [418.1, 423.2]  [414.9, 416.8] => 0.136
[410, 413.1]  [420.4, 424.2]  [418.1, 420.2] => 0.066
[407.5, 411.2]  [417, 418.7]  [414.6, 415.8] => 0.058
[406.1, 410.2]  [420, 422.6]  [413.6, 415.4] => 0.109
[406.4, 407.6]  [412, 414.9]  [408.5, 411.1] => -0.185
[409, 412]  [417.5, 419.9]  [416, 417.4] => 0.025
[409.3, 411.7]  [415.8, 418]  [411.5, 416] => 0.145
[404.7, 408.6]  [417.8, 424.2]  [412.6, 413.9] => -0.053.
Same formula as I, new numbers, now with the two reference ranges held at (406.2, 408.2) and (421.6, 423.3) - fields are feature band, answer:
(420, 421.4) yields -0.02 nm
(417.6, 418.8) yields 0.03 nm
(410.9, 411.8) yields -0.03 nm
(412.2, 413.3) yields 0.01 nm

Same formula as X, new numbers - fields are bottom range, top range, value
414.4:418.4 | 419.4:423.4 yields 1.07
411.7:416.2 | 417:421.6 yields 1.05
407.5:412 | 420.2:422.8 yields 1.05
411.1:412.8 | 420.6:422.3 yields 1.05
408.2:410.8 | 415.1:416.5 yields 0.94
